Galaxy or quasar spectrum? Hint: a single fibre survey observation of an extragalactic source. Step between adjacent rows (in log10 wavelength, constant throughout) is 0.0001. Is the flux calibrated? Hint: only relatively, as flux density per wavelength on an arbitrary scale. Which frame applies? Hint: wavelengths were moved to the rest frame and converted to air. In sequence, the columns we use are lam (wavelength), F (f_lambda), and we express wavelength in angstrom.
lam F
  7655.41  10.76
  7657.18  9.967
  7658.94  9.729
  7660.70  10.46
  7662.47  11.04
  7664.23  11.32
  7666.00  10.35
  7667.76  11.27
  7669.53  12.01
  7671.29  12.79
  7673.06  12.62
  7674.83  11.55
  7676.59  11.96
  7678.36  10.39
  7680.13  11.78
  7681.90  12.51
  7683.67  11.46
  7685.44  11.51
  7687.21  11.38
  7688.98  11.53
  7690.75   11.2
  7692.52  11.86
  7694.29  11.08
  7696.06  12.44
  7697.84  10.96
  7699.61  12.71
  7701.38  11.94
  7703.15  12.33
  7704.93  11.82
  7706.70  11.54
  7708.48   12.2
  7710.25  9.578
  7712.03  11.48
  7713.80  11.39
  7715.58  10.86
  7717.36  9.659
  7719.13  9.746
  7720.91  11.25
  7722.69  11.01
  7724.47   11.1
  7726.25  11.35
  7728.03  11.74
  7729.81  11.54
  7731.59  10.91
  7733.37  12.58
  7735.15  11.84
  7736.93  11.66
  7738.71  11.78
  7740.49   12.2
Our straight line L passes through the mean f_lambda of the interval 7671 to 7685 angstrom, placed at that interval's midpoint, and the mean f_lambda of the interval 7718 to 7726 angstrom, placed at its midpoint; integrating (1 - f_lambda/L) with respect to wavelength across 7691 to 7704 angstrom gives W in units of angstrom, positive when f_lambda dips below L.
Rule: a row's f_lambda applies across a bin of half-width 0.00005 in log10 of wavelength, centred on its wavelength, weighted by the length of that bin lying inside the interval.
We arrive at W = -0.6 angstrom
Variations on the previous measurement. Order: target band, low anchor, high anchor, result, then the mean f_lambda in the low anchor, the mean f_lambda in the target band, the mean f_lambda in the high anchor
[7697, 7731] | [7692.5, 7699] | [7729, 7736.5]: 1.1 angstrom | 11.6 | 11.3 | 11.7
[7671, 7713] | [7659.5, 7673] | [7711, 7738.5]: -1.4 angstrom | 11.4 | 11.7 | 11.2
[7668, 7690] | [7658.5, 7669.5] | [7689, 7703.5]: -1.0 angstrom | 10.8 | 11.8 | 11.8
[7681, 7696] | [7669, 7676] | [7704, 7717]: 0.2 angstrom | 12.3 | 11.6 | 11.2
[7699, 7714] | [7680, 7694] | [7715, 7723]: -1.0 angstrom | 11.6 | 11.7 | 10.5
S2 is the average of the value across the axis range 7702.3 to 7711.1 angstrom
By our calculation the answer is 11.5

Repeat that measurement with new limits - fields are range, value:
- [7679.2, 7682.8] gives 12.1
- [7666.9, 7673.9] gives 12.2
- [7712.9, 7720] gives 10.4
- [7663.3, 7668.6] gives 11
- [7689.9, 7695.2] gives 11.4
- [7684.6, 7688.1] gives 11.4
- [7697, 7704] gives 12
